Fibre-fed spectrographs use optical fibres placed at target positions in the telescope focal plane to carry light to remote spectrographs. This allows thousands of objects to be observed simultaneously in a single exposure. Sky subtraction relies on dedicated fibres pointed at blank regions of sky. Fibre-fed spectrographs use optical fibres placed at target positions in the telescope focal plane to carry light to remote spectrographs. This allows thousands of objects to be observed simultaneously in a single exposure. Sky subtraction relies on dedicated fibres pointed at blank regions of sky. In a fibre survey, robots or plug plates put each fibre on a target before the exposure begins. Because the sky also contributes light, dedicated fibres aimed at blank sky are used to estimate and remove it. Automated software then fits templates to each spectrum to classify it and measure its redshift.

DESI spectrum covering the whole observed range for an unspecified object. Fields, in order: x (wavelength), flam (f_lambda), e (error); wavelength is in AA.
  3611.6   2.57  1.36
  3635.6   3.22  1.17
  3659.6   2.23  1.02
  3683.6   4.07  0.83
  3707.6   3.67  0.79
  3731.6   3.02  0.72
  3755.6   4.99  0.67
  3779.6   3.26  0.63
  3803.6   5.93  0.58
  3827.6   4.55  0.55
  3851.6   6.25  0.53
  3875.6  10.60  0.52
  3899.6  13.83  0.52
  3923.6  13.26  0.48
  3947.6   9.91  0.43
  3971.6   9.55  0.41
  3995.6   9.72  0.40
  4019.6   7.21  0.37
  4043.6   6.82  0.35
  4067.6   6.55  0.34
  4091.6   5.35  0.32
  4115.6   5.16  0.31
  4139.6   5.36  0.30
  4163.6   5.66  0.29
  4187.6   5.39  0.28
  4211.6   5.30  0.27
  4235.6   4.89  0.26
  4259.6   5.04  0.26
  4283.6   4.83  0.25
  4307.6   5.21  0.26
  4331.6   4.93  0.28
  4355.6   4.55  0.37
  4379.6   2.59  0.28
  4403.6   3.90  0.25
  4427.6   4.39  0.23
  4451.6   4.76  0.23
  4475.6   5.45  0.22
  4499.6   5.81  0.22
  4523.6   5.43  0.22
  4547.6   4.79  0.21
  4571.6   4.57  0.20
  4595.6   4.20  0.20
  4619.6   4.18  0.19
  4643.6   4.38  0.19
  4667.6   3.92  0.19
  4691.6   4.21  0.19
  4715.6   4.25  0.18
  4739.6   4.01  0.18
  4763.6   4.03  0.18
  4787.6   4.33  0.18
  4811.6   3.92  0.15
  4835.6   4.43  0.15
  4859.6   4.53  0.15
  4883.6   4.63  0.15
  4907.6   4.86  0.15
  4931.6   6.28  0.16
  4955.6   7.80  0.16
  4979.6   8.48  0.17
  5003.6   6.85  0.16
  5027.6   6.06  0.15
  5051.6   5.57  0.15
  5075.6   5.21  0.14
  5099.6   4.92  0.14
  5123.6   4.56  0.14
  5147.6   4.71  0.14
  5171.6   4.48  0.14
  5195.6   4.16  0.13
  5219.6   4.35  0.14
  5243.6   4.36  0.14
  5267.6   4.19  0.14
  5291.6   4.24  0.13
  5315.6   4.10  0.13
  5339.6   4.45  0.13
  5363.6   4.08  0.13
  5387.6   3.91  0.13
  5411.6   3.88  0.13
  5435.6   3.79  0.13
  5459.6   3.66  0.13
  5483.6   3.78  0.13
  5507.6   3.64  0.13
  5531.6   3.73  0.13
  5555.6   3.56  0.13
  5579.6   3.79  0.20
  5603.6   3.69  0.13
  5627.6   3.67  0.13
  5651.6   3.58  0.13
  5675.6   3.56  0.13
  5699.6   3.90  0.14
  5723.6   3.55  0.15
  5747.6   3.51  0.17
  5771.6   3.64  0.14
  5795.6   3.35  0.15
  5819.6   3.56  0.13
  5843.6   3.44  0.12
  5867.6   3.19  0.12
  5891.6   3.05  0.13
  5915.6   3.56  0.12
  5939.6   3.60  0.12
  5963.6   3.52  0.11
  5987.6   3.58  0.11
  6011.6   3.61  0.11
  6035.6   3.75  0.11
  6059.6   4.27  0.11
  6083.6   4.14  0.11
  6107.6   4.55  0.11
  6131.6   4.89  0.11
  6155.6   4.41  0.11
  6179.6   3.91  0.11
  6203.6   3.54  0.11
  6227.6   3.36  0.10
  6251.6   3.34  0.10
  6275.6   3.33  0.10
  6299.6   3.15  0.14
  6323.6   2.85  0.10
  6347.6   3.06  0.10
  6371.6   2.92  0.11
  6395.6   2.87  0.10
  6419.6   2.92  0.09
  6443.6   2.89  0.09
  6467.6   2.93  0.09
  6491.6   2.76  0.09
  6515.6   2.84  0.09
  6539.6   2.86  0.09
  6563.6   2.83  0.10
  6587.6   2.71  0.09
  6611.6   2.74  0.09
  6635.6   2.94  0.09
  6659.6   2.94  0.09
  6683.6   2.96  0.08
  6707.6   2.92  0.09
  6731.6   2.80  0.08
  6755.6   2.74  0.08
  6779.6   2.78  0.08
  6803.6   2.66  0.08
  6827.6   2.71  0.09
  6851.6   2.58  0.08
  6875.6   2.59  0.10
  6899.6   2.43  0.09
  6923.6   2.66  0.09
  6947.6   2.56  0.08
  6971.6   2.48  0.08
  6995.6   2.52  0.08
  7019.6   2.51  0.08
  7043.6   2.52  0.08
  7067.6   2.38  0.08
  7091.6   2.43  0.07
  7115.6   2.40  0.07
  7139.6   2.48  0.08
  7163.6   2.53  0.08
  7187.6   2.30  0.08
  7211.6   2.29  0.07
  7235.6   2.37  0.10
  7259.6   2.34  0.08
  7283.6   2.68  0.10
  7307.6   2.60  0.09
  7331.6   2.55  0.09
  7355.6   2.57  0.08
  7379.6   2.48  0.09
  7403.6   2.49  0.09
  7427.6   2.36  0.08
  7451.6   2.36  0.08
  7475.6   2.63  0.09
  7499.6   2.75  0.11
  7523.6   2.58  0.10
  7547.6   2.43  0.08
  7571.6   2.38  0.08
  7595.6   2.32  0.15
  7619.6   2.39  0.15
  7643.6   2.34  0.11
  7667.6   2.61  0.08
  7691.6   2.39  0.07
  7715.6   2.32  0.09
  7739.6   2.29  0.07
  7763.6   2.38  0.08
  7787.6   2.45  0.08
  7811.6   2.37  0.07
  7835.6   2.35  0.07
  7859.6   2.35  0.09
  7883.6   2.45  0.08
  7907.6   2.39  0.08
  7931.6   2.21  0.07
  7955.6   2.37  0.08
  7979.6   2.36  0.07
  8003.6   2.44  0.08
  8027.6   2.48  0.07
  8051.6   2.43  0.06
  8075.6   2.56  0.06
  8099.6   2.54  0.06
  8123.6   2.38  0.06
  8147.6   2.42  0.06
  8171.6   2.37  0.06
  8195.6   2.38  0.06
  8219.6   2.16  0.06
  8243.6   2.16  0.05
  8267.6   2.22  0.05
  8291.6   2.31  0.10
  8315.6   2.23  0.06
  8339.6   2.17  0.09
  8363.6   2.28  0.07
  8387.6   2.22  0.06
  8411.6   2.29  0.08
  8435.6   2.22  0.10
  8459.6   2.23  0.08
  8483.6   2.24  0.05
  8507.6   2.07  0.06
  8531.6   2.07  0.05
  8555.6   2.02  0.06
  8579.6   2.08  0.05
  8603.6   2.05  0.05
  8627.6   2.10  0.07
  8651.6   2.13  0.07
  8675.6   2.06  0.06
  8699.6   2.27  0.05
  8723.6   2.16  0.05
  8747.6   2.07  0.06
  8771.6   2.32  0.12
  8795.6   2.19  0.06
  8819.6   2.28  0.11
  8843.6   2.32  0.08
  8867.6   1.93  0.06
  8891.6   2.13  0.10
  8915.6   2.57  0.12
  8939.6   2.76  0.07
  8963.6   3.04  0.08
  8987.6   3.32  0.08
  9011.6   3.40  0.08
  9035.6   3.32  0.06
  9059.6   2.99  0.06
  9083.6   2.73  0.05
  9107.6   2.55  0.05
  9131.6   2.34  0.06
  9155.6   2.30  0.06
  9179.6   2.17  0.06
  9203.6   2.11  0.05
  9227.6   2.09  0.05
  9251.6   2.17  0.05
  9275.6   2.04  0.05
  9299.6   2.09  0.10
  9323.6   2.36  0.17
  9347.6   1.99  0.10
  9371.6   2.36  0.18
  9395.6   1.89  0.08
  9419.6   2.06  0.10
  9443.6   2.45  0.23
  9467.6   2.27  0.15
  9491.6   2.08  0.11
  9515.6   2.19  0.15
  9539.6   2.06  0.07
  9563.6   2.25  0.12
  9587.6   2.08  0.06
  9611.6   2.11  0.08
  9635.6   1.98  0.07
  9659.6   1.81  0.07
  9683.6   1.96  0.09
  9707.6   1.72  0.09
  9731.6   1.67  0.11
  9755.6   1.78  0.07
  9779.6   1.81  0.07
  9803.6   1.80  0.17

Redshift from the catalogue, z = 2.22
